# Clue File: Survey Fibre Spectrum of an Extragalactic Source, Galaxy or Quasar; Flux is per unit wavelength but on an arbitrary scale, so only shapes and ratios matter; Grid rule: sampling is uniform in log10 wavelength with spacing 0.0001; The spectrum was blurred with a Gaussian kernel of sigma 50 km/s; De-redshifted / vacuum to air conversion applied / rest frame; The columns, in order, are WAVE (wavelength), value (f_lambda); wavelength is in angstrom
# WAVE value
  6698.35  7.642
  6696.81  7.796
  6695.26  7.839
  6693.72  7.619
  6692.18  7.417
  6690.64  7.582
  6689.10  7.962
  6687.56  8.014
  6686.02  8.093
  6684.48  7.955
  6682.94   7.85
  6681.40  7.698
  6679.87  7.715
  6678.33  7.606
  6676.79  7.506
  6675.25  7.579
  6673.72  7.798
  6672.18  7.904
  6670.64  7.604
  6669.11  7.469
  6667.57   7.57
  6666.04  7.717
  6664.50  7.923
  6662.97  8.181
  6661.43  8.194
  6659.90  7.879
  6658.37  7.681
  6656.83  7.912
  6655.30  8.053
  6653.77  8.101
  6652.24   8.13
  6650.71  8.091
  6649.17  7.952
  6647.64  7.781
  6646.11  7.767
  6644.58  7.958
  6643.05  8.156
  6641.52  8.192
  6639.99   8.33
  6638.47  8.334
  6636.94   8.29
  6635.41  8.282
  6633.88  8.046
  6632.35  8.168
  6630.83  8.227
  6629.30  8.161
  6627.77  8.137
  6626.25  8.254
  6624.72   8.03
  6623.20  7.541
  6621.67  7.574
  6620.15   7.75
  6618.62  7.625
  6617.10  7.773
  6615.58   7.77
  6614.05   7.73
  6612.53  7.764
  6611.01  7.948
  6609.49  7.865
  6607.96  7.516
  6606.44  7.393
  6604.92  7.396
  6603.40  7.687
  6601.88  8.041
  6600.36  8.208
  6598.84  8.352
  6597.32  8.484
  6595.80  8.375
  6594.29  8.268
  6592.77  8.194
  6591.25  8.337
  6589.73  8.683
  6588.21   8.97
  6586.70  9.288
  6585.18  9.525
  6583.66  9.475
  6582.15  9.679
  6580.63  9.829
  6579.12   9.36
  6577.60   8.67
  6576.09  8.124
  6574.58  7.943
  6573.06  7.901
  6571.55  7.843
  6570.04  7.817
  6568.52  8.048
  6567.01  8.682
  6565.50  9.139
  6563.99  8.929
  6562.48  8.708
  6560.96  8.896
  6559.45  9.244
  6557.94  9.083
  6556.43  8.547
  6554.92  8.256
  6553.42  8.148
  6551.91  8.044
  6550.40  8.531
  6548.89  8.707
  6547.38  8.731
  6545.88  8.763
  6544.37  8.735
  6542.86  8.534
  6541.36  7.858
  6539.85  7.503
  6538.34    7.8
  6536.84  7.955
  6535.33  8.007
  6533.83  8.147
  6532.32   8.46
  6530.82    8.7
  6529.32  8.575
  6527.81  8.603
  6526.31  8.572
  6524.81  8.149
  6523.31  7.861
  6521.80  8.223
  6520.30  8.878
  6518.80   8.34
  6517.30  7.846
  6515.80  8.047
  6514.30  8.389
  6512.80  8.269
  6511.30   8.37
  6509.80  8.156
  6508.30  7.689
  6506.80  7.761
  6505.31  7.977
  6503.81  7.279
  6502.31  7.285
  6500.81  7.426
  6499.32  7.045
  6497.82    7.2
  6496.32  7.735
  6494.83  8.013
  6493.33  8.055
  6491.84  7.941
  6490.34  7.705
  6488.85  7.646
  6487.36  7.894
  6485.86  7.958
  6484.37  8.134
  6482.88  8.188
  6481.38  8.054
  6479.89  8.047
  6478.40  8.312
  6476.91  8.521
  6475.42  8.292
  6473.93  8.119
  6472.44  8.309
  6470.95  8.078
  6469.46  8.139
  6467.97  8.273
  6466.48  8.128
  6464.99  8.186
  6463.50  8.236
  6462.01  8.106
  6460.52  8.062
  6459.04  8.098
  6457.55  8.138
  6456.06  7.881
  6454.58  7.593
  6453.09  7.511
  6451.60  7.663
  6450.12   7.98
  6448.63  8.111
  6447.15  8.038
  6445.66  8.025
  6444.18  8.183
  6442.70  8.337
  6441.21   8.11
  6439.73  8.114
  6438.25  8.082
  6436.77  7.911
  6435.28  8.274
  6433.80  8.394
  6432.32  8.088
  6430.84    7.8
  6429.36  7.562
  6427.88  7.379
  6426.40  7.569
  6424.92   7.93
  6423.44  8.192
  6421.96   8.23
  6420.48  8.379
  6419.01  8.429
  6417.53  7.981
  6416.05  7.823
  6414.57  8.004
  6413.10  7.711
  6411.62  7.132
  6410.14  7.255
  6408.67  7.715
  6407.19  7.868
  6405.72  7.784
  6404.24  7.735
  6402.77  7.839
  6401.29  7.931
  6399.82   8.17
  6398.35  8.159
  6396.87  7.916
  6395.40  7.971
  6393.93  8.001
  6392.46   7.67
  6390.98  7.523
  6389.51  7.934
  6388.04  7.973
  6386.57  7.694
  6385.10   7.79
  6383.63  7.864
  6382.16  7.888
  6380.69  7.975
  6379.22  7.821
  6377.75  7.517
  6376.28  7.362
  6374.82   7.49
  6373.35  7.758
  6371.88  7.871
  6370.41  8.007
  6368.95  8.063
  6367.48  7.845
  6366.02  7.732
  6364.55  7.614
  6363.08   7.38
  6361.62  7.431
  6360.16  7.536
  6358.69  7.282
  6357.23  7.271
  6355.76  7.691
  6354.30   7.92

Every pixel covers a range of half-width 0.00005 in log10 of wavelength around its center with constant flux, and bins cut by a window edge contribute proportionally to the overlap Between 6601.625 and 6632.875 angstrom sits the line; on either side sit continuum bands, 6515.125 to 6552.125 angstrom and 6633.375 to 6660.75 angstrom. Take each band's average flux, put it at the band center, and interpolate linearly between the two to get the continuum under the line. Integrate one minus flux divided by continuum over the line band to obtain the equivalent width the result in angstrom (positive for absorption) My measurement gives 1.15 angstrom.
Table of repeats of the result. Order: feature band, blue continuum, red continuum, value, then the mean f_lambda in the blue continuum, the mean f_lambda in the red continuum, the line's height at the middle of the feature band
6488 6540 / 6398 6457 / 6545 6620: 1.3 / 7.92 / 8.41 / 8.19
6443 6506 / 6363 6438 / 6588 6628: -0.4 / 7.85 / 7.97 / 7.89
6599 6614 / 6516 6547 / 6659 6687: 0.5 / 8.28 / 7.79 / 8.02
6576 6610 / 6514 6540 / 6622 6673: -1.7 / 8.24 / 8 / 8.11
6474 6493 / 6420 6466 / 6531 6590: 0.3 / 8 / 8.58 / 8.2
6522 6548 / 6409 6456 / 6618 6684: -1.2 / 7.93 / 7.92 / 7.93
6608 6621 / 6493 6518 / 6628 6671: 0.3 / 7.79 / 8.01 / 7.96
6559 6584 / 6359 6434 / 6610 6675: -2.5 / 7.81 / 7.94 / 7.91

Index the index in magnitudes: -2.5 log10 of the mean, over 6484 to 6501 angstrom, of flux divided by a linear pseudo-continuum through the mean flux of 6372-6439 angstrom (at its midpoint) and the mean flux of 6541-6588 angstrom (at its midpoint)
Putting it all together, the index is 0.08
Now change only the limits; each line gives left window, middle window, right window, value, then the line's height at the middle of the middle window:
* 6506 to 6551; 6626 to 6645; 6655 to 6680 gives -0.04 mag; 7.89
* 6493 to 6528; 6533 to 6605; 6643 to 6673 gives -0.08 mag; 7.93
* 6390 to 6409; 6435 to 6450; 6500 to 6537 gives -0.02 mag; 7.96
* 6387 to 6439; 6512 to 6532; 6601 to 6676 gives -0.06 mag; 7.9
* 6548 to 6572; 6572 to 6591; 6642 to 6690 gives -0.06 mag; 8.41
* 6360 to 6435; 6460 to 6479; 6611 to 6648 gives -0.05 mag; 7.87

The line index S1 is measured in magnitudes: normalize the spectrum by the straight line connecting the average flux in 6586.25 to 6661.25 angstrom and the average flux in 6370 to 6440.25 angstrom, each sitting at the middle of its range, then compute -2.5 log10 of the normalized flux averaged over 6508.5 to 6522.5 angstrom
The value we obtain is -0.04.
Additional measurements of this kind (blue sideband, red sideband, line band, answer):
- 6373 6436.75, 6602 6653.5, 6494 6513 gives 0.03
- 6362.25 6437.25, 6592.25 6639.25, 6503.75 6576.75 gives -0.05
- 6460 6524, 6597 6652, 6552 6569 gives -0.09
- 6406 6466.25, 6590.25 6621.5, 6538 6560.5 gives -0.07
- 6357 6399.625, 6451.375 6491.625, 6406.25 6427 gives 0.00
